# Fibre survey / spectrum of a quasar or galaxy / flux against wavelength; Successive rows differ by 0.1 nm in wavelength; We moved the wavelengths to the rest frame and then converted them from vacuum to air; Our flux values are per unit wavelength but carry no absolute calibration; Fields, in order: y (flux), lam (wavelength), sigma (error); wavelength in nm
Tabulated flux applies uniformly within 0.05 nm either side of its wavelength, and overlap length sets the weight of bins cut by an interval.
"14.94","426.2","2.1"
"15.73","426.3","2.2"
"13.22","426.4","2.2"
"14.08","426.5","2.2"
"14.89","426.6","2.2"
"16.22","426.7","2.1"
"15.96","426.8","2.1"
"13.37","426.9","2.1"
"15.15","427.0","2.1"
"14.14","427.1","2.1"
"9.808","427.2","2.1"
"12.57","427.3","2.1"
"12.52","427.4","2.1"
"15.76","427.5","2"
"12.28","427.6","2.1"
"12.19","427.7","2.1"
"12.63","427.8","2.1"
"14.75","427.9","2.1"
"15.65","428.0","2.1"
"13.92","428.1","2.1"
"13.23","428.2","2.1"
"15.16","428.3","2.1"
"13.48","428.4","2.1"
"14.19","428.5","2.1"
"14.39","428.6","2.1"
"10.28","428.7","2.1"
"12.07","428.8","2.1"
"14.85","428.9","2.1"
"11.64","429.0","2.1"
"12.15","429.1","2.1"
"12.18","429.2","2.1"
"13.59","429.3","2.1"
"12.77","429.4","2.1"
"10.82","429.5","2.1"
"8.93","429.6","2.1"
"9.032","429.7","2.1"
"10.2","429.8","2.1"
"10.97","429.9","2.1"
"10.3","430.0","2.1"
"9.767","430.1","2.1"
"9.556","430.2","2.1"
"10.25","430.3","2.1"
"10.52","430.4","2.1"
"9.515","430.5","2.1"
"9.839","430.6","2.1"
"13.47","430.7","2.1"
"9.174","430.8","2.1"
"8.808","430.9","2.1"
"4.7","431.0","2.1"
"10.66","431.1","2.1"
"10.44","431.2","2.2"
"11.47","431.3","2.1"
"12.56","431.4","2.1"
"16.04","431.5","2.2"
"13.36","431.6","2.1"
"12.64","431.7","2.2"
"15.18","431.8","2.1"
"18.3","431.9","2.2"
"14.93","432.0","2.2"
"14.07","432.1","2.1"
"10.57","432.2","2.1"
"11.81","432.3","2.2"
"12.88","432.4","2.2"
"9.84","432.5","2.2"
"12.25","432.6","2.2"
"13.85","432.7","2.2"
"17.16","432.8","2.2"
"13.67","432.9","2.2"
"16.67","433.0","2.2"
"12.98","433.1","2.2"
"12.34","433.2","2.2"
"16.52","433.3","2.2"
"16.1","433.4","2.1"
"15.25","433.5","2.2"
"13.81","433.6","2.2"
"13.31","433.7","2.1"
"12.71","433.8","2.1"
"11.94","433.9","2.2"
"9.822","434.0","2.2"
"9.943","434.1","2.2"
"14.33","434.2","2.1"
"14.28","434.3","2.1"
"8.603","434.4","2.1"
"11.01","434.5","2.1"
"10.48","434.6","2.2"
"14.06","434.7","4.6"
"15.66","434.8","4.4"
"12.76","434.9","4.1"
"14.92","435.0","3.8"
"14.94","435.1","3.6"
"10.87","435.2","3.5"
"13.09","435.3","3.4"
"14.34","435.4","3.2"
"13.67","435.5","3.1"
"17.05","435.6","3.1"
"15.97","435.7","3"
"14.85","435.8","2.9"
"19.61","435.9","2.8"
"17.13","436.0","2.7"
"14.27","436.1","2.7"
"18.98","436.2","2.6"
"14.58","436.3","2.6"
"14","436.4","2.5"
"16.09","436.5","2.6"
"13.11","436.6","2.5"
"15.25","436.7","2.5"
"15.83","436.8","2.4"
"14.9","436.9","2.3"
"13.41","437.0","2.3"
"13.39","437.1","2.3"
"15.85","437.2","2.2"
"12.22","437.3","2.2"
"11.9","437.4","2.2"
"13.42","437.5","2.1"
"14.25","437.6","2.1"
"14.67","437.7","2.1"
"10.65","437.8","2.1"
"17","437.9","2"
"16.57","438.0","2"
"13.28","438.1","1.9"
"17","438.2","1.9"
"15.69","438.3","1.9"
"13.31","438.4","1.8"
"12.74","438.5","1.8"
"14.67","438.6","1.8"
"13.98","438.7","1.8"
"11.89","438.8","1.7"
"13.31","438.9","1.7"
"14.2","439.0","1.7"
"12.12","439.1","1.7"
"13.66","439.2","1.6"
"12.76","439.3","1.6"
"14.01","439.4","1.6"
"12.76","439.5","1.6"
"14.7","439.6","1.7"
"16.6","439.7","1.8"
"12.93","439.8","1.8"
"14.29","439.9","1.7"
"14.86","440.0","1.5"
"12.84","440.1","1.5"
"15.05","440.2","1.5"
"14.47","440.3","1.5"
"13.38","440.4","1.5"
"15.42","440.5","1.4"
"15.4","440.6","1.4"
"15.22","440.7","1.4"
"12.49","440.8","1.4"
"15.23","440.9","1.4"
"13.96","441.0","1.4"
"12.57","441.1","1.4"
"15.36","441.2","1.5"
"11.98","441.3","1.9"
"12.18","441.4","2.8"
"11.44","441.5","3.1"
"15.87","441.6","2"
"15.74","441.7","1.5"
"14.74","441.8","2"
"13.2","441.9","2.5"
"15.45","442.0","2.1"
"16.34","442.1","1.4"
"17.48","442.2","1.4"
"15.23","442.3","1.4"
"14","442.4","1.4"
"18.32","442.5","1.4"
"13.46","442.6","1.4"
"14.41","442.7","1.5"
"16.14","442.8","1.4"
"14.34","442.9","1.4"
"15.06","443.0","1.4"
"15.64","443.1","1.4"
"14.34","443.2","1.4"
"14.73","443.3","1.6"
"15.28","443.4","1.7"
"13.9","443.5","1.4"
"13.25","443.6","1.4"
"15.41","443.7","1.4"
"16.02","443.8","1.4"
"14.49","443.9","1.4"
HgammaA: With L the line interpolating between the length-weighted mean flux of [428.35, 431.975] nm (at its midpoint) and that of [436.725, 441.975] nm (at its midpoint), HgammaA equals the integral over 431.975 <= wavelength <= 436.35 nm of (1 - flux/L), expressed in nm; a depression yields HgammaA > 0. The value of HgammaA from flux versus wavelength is -0.38 nm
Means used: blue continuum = 11.6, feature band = 13.8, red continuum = 14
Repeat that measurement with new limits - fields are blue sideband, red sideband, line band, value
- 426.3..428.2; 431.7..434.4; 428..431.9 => 0.552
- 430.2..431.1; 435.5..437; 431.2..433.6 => -0.497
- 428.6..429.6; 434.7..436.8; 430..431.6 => 0.297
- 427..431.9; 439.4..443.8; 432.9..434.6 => -0.014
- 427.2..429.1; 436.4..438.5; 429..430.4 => 0.274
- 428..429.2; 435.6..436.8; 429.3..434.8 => 0.876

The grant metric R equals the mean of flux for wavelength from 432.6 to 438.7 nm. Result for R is 14.2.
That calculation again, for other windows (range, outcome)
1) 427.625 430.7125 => 12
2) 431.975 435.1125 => 13.2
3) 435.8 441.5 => 14.3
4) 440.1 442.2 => 14.3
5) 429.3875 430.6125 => 10.1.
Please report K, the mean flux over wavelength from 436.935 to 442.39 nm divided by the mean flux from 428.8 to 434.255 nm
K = 1.16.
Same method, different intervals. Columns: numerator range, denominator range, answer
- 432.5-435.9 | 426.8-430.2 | 1.09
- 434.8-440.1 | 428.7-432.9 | 1.22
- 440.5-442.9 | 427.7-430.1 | 1.18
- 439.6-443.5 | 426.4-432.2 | 1.17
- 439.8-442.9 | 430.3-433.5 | 1.15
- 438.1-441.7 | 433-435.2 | 1.06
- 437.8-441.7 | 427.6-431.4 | 1.21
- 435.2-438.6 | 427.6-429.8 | 1.16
